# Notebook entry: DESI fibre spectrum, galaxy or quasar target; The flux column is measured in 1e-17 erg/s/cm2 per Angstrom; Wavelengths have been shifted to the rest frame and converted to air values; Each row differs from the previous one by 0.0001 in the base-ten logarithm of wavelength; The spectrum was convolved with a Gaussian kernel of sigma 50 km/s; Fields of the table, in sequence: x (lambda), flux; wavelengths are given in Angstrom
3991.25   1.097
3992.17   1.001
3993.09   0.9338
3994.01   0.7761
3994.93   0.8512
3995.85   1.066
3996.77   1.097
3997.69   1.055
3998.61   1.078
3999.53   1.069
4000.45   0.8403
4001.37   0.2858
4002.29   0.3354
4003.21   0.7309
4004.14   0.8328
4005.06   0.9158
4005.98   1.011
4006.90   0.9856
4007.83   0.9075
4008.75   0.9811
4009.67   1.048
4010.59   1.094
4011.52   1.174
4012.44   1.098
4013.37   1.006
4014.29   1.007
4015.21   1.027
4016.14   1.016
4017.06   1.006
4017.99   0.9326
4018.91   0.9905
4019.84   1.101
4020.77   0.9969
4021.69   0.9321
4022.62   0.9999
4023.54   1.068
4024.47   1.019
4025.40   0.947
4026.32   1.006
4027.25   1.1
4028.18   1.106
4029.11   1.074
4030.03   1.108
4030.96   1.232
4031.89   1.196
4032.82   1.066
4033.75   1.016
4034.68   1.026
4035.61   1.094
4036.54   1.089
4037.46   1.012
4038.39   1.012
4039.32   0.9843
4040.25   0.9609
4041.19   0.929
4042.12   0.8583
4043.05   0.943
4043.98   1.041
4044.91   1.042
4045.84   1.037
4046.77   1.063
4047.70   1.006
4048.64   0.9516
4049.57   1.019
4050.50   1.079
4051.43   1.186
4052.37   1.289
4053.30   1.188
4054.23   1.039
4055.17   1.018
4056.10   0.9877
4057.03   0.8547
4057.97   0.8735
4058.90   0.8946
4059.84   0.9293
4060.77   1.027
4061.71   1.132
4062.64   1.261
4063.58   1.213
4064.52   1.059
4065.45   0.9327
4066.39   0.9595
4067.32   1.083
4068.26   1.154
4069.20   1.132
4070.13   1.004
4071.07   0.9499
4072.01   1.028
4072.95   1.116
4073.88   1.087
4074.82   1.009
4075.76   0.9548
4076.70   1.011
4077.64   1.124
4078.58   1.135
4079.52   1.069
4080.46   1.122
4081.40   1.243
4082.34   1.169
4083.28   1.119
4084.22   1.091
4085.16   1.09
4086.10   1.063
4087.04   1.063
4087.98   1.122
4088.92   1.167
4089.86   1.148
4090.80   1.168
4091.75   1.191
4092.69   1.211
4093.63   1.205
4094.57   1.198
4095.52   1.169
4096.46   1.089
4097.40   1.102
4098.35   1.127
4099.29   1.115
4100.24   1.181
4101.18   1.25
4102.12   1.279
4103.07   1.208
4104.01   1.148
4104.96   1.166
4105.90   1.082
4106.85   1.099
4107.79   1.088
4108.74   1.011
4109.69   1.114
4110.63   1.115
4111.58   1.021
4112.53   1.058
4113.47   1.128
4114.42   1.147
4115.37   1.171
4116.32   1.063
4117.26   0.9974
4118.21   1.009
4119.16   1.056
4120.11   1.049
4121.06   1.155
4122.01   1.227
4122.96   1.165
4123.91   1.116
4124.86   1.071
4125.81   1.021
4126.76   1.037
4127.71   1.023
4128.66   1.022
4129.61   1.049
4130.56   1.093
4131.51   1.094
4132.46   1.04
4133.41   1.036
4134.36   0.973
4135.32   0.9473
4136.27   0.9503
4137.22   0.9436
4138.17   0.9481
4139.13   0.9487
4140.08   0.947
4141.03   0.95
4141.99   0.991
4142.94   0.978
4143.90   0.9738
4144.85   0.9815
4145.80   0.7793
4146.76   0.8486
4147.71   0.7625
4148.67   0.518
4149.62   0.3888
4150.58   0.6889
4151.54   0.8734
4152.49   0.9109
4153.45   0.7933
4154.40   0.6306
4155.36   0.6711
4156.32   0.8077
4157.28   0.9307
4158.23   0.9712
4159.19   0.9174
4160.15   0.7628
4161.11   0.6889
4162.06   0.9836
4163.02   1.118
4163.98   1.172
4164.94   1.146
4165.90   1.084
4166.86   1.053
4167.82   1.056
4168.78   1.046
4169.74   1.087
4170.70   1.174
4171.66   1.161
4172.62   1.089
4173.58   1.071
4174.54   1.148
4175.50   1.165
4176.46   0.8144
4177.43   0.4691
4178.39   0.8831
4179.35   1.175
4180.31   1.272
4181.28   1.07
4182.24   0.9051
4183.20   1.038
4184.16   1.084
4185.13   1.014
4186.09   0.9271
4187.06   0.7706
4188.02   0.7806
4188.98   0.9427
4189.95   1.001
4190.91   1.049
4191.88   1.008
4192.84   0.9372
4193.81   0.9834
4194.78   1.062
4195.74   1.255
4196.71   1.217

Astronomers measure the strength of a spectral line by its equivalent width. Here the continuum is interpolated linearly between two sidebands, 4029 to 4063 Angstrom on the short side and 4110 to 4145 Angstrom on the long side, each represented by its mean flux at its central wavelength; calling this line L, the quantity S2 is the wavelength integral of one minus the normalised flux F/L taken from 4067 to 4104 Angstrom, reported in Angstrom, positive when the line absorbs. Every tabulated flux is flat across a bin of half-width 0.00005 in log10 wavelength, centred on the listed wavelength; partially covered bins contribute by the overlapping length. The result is -2.90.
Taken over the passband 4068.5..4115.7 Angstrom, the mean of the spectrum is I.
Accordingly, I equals 1.12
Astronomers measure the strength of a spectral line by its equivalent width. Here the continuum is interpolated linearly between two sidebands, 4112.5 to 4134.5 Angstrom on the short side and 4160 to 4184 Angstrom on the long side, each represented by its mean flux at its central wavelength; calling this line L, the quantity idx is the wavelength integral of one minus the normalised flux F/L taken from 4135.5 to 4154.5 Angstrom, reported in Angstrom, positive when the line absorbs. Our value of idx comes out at 3.8 Angstrom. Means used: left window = 1.08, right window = 1.03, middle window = 0.846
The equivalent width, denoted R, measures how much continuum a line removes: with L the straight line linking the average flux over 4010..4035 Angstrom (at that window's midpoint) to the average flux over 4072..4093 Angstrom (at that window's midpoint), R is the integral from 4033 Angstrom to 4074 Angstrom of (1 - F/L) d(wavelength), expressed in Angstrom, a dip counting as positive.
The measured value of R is 1.73 Angstrom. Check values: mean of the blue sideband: 1.05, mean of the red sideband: 1.11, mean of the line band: 1.04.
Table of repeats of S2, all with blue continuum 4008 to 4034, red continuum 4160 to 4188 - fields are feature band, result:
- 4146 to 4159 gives 3.33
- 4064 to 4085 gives -0.73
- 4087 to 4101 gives -1.68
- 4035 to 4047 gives 0.44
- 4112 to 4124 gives -0.89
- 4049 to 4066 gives -0.24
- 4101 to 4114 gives -1.20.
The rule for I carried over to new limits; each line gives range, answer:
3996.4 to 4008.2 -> 0.855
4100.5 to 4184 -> 1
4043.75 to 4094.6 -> 1.08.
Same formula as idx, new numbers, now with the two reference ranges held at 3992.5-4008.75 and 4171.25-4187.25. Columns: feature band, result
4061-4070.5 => -1.8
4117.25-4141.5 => -1.6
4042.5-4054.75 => -2.1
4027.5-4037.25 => -2.2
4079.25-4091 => -2.4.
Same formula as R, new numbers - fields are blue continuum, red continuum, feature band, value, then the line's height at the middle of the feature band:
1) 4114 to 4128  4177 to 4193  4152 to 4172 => 0.9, 1.01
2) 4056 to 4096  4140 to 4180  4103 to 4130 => -2.2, 1.01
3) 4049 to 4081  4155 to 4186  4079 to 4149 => -2.6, 1.03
